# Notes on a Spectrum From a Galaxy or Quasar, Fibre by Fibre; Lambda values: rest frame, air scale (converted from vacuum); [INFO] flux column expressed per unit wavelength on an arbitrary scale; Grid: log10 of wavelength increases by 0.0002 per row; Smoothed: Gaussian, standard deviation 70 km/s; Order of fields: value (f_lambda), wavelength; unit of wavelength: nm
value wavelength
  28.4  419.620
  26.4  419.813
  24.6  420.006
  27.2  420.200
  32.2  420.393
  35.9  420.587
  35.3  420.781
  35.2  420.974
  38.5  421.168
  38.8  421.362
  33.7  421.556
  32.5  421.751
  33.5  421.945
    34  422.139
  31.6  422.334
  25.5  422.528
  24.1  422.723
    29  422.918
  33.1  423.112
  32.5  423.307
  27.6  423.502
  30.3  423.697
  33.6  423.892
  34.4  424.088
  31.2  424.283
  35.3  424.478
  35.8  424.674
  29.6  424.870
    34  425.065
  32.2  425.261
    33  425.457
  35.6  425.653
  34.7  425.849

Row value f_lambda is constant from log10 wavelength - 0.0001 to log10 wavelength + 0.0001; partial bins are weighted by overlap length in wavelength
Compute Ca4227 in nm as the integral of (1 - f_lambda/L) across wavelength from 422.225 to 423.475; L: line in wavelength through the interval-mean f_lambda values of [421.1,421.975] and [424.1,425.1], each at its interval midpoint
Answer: 0.19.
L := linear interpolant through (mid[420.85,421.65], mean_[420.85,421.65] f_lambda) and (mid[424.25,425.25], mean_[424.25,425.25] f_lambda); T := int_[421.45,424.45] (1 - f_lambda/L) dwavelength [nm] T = 0.32 nm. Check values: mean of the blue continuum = 36.6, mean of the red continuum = 33.2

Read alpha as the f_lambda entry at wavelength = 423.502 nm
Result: 27.6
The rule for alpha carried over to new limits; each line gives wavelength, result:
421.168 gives 38.5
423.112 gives 33.1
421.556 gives 33.7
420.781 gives 35.3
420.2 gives 27.2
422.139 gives 34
